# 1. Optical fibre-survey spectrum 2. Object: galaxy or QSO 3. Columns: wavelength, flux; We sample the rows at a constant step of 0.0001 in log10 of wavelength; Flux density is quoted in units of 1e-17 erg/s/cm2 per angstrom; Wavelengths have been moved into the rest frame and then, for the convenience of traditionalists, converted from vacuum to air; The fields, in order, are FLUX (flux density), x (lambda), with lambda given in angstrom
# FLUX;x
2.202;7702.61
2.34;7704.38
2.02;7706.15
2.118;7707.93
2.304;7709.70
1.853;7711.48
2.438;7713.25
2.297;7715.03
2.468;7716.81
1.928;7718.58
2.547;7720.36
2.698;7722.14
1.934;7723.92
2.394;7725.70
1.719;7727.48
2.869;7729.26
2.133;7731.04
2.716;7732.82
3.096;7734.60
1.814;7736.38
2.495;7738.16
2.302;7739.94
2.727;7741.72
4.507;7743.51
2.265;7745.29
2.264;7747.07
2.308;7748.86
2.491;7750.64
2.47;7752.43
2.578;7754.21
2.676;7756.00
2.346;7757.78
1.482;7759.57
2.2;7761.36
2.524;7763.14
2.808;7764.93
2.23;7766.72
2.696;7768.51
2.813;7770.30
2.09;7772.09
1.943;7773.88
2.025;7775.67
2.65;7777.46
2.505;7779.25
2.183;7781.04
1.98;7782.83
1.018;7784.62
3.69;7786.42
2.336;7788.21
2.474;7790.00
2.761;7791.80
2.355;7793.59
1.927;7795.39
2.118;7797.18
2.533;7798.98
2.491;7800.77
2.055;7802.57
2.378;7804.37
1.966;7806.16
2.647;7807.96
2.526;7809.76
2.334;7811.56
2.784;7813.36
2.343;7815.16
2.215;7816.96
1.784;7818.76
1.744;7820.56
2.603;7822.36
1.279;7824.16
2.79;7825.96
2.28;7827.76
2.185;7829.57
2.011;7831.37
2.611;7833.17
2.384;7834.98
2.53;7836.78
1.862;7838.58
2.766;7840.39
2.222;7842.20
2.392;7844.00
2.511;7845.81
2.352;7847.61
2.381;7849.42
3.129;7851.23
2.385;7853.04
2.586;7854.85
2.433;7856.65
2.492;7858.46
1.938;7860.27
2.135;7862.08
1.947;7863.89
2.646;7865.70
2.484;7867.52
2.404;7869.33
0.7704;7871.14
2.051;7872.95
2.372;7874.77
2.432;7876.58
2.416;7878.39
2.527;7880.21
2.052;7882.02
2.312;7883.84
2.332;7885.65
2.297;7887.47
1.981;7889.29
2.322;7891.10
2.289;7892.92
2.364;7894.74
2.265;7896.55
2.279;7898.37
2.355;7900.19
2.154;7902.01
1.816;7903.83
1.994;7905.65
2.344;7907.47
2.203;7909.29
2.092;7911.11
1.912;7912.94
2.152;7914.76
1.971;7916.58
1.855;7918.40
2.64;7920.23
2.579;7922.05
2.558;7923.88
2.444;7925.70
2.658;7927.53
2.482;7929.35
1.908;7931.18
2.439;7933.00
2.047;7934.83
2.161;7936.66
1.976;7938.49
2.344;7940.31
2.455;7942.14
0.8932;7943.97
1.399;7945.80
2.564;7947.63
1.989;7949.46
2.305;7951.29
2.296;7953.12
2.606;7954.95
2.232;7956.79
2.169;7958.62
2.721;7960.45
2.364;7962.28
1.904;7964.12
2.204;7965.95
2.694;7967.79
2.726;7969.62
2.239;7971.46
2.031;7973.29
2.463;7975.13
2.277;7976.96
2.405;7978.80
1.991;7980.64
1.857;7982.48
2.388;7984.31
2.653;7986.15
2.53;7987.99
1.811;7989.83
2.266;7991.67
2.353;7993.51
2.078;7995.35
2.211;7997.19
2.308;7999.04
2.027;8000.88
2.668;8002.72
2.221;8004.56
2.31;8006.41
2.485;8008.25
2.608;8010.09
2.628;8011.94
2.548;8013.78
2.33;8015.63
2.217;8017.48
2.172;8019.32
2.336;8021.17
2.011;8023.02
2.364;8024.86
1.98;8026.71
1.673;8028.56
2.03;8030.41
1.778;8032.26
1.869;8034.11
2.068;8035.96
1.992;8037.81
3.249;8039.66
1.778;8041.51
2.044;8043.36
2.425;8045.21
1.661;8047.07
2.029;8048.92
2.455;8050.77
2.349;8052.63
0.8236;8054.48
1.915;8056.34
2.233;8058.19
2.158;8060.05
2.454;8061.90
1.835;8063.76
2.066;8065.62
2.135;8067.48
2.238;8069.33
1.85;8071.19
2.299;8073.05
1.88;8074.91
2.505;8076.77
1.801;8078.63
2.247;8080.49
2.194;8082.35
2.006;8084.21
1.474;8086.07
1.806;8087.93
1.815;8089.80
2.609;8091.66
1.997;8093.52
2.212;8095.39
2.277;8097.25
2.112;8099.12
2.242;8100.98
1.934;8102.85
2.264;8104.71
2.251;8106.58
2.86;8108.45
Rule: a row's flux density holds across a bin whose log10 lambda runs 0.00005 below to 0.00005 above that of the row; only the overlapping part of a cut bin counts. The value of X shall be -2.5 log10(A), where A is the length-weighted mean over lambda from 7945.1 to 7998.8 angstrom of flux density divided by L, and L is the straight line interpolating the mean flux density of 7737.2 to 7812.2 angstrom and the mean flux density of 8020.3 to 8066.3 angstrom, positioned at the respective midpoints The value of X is -0.06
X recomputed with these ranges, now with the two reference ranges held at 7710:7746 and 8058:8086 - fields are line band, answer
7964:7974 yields -0.061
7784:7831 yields 0.037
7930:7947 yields 0.137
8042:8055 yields 0.068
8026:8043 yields 0.049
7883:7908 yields 0.032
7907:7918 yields 0.088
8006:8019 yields -0.130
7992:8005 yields -0.043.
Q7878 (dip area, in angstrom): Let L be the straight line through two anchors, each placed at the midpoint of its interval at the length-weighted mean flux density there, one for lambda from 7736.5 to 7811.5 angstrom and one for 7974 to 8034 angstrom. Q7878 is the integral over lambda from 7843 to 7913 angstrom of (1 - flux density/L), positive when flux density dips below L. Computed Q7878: 2.0 angstrom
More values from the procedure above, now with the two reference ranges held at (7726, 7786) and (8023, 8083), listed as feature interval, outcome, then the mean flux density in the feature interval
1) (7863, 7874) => 1.1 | 2.05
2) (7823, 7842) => 0.4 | 2.27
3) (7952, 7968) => -1.2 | 2.34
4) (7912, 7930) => -0.8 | 2.32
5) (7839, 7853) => -1.2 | 2.5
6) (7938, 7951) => 1.4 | 1.96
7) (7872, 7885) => -0.2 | 2.3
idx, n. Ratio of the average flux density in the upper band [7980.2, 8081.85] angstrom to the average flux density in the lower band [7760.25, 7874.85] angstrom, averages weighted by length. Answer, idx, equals 0.9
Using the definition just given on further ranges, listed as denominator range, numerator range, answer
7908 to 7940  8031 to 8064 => 0.92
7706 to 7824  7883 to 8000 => 0.95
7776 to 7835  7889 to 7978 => 0.97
